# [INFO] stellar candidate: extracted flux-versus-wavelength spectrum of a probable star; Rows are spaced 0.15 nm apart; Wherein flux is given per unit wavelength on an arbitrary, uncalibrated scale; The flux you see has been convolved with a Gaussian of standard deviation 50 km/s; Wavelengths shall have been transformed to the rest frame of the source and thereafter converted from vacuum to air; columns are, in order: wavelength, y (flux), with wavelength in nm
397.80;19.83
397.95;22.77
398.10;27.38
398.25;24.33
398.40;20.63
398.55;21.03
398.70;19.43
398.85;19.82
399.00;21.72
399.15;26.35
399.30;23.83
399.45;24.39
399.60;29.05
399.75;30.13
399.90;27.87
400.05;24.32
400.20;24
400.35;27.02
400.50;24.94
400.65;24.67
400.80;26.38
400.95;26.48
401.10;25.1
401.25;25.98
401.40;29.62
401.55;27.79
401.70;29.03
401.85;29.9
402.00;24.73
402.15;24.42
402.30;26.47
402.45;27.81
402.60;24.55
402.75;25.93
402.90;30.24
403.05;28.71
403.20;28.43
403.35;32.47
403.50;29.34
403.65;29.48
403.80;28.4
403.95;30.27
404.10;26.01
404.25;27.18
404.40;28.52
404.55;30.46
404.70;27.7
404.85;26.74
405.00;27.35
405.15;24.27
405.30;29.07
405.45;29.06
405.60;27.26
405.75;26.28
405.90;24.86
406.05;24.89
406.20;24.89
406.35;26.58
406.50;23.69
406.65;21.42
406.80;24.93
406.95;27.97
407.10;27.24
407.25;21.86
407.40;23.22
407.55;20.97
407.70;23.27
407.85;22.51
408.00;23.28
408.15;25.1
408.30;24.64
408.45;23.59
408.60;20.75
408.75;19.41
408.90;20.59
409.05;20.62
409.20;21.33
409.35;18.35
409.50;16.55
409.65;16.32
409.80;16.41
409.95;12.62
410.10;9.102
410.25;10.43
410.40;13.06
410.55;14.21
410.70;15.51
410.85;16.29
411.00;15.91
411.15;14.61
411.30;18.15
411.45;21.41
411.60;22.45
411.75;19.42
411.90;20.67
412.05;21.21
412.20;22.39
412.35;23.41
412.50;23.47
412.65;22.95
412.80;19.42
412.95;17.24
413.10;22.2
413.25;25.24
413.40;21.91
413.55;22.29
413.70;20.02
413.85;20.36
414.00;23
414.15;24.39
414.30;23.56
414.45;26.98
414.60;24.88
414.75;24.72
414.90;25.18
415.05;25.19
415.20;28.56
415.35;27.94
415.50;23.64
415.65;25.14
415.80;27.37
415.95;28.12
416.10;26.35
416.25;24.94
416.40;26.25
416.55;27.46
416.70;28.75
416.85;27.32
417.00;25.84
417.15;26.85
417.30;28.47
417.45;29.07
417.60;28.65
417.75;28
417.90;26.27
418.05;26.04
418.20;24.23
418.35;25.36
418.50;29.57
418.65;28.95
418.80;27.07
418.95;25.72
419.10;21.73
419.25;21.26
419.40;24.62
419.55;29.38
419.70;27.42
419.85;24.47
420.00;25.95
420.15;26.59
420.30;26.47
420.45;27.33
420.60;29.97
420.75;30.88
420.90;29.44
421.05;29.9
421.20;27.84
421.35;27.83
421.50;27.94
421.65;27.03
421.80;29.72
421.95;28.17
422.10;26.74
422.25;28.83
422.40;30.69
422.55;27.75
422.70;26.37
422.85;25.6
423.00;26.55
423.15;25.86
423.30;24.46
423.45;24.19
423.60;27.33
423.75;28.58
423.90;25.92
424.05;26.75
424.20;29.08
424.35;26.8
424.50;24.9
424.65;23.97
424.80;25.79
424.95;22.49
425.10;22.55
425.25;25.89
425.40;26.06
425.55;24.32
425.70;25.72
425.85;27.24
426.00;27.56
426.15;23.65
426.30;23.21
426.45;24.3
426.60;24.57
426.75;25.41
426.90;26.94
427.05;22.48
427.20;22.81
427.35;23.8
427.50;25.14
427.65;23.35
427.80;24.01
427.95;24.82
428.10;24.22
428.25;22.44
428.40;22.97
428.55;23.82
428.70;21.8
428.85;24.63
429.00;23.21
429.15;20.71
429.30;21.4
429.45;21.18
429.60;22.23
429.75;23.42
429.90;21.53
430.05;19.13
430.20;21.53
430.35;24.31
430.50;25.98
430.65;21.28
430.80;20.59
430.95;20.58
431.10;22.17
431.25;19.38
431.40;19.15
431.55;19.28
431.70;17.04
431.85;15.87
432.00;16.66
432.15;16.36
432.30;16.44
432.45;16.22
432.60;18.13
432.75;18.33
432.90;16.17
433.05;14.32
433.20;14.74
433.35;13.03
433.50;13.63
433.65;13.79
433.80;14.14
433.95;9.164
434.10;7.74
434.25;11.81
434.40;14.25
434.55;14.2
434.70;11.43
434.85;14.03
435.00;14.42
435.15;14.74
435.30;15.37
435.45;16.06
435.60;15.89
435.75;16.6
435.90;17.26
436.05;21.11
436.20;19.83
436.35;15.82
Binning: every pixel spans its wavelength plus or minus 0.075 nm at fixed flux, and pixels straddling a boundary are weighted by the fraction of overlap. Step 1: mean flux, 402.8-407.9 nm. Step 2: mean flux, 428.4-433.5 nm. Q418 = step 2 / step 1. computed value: 0.7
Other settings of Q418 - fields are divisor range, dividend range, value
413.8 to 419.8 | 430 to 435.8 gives 0.63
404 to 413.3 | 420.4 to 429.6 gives 1.17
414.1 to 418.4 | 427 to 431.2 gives 0.86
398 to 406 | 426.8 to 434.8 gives 0.73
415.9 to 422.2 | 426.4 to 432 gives 0.82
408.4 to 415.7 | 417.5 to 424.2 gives 1.32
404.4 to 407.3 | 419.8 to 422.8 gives 1.07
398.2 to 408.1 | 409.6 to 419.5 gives 0.88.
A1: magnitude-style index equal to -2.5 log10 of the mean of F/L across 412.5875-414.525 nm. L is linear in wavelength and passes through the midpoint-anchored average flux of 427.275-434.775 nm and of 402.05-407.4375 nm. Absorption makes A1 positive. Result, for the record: 0.09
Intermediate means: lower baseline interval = 26.9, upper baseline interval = 19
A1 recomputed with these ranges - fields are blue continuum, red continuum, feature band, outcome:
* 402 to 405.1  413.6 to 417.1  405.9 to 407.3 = 0.100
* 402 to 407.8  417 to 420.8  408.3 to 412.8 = 0.400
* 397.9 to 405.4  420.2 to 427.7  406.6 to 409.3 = 0.156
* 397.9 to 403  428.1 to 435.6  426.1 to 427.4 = -0.246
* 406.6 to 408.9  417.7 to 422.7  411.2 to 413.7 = 0.160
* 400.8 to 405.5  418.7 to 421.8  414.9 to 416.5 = 0.037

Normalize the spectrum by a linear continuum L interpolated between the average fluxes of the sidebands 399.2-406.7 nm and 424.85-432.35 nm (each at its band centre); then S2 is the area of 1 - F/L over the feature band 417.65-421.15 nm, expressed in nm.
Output -0.392 nm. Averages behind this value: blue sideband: 27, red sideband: 22.5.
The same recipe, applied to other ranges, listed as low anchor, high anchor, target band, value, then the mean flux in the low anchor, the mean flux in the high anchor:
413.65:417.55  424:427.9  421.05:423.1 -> -0.21 nm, 25.8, 24.9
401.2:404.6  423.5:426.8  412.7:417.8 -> 0.29 nm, 28.1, 25.5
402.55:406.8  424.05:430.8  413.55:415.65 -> 0.11 nm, 27.3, 23.9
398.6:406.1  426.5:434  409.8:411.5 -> 0.70 nm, 26.8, 20.3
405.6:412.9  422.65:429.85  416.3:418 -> -0.38 nm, 20.6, 24.6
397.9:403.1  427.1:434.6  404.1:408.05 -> -0.18 nm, 25.6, 19.3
